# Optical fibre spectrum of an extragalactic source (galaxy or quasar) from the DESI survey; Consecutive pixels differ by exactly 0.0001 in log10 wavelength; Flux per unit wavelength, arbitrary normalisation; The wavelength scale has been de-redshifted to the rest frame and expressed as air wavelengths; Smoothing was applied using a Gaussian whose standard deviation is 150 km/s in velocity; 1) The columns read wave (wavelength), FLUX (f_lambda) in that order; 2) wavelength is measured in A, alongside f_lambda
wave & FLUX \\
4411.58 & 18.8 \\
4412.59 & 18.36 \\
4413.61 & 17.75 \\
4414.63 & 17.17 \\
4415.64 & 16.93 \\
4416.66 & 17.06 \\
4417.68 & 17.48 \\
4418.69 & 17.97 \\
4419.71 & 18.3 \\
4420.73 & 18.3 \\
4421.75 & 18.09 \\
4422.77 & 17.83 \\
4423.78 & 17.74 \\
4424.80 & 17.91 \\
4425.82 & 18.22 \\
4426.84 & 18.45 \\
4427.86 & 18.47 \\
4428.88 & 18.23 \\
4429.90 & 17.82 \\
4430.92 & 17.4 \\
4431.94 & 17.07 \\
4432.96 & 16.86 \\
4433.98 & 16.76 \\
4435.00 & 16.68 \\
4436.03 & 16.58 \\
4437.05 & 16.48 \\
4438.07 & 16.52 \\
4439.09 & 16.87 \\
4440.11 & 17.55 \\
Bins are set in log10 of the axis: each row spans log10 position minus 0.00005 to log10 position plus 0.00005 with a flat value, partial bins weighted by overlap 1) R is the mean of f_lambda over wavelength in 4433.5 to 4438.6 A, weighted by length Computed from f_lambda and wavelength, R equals 16.6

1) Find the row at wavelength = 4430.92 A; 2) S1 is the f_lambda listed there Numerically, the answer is 17.4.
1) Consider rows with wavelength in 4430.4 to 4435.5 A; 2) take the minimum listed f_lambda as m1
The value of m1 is 16.68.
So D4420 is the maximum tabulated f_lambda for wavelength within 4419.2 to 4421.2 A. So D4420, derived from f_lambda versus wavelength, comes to 18.3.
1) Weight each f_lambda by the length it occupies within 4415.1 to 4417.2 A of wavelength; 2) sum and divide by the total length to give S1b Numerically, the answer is 17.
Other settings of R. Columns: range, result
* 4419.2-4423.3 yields 18.1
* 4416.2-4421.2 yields 17.8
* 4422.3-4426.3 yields 18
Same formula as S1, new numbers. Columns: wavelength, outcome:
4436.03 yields 16.58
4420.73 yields 18.3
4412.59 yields 18.36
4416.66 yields 17.06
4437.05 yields 16.48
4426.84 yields 18.45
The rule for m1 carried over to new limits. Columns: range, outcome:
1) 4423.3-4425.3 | 17.74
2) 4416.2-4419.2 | 17.06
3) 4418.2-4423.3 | 17.83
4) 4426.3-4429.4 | 18.23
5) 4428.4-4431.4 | 17.4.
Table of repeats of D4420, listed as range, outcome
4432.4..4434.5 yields 16.86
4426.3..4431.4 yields 18.47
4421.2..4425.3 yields 18.09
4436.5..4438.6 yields 16.52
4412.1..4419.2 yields 18.36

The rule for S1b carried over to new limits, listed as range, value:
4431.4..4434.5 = 16.9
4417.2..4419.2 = 17.8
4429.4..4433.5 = 17.3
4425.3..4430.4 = 18.2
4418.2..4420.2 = 18.1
